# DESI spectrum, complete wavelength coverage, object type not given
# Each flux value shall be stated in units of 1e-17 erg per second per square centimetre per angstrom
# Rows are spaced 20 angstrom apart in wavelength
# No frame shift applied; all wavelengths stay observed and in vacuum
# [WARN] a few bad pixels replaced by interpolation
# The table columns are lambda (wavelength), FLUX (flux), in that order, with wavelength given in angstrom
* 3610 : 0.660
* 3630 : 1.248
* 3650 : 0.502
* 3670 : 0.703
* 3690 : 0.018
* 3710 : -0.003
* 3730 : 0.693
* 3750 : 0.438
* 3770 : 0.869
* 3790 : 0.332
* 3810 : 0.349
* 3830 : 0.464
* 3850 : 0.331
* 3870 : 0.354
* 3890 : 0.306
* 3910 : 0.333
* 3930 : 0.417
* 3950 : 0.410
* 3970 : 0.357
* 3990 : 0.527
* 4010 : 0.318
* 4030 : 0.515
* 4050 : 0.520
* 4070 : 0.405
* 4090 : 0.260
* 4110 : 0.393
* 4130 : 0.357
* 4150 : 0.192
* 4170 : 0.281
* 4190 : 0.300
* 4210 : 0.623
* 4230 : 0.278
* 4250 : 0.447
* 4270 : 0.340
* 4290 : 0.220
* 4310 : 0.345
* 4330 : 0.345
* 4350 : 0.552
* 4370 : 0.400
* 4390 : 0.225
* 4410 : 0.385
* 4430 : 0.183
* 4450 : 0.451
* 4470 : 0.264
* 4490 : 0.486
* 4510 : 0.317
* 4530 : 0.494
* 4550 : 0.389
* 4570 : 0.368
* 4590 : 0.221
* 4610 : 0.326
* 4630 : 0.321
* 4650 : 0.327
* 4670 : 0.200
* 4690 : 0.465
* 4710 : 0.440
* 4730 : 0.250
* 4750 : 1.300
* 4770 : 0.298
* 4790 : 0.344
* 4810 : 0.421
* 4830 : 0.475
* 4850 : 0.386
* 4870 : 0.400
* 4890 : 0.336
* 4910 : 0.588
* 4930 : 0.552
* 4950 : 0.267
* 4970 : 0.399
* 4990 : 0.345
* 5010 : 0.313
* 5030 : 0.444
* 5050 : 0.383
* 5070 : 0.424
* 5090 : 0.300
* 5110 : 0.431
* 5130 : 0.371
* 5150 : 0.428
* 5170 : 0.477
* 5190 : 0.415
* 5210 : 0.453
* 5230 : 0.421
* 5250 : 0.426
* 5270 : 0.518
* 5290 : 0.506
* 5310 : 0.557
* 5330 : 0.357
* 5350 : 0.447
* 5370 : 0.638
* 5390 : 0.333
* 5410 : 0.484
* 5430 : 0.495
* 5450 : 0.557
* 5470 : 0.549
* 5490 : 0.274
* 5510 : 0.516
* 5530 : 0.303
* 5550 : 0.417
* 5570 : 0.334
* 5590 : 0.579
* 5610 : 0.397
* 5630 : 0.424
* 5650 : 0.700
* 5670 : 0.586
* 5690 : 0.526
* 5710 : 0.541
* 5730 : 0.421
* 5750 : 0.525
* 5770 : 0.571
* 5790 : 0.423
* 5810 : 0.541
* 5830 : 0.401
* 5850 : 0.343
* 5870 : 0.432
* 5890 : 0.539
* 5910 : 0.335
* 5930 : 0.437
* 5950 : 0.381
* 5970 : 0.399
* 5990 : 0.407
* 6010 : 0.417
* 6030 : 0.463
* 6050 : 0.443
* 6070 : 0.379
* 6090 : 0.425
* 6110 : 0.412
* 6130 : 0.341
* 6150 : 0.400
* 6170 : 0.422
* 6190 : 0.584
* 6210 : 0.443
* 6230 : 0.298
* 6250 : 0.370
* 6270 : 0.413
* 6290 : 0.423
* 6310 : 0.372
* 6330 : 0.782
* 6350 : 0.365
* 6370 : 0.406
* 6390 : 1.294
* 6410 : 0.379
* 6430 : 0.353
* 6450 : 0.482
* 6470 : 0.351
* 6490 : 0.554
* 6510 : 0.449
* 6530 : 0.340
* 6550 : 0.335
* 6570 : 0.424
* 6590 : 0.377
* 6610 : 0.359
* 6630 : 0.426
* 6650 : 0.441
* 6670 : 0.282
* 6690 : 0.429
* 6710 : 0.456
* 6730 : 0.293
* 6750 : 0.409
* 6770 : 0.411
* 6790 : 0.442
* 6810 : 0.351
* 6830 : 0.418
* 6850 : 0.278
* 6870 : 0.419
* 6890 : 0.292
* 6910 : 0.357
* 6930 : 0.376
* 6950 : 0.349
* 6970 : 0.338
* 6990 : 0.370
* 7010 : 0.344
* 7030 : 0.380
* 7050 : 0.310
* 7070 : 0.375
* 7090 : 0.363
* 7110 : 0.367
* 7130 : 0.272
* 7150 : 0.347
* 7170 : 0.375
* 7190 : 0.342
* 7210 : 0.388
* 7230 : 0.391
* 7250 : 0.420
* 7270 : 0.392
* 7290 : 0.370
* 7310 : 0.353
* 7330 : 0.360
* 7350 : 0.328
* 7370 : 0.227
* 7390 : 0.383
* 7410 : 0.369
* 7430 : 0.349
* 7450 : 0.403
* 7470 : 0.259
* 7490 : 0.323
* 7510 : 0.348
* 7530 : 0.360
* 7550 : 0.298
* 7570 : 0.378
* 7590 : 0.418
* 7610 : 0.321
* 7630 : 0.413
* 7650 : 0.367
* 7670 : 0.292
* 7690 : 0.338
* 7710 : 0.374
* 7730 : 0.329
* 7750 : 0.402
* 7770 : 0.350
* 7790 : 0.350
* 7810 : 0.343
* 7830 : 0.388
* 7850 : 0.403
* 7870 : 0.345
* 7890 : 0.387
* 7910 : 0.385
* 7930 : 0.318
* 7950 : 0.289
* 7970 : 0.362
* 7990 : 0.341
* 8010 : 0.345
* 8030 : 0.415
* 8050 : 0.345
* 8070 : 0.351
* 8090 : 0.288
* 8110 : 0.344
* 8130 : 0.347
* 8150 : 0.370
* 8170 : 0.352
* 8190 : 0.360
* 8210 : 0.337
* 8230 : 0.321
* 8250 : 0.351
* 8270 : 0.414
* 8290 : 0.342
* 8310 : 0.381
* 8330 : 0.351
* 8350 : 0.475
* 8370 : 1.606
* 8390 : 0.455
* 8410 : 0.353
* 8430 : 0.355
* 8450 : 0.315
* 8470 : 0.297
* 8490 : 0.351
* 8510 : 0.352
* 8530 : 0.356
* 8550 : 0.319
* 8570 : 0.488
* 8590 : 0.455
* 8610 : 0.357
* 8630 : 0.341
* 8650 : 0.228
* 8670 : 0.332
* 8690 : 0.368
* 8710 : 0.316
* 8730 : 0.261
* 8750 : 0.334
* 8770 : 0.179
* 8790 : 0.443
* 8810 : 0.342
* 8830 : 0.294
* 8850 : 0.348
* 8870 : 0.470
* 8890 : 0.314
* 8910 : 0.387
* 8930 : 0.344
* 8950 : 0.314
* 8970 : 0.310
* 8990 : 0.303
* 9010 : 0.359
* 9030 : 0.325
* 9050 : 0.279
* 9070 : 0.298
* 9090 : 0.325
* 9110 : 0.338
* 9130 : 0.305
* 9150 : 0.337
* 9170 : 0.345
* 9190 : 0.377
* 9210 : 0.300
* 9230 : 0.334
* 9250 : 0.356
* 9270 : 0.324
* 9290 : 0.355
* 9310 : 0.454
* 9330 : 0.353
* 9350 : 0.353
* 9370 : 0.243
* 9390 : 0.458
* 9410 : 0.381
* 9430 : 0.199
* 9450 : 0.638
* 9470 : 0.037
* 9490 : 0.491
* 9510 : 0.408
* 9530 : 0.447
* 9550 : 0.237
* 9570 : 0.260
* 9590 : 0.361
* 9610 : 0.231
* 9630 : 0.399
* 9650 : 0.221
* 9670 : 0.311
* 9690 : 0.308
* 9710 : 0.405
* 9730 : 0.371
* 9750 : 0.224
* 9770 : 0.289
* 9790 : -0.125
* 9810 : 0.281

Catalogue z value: 0.27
